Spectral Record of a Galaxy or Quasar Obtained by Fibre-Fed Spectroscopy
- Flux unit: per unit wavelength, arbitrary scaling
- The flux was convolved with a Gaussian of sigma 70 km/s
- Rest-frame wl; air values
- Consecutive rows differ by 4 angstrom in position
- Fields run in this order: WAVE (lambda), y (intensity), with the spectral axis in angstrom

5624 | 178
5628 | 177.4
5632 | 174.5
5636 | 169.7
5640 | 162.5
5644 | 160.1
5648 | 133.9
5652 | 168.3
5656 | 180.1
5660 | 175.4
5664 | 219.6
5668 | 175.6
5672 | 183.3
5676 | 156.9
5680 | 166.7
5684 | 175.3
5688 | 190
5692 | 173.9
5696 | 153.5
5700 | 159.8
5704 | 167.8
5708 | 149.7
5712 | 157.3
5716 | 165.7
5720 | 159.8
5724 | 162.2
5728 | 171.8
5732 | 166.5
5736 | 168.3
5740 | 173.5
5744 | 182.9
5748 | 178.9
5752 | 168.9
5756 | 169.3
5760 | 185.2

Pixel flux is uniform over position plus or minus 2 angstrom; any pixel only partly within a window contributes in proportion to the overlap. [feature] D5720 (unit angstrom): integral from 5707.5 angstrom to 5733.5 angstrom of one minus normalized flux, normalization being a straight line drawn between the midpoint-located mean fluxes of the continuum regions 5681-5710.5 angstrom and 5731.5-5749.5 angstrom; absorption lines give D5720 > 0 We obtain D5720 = 1.32 angstrom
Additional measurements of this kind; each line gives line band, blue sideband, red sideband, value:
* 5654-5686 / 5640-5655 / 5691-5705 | -3.94 angstrom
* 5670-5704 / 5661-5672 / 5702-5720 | 1.50 angstrom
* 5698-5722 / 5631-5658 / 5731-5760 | 1.44 angstrom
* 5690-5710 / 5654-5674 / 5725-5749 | 2.12 angstrom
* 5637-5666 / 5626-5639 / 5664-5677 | 0.90 angstrom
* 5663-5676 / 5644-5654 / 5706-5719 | -2.59 angstrom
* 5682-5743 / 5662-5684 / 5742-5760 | 3.91 angstrom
